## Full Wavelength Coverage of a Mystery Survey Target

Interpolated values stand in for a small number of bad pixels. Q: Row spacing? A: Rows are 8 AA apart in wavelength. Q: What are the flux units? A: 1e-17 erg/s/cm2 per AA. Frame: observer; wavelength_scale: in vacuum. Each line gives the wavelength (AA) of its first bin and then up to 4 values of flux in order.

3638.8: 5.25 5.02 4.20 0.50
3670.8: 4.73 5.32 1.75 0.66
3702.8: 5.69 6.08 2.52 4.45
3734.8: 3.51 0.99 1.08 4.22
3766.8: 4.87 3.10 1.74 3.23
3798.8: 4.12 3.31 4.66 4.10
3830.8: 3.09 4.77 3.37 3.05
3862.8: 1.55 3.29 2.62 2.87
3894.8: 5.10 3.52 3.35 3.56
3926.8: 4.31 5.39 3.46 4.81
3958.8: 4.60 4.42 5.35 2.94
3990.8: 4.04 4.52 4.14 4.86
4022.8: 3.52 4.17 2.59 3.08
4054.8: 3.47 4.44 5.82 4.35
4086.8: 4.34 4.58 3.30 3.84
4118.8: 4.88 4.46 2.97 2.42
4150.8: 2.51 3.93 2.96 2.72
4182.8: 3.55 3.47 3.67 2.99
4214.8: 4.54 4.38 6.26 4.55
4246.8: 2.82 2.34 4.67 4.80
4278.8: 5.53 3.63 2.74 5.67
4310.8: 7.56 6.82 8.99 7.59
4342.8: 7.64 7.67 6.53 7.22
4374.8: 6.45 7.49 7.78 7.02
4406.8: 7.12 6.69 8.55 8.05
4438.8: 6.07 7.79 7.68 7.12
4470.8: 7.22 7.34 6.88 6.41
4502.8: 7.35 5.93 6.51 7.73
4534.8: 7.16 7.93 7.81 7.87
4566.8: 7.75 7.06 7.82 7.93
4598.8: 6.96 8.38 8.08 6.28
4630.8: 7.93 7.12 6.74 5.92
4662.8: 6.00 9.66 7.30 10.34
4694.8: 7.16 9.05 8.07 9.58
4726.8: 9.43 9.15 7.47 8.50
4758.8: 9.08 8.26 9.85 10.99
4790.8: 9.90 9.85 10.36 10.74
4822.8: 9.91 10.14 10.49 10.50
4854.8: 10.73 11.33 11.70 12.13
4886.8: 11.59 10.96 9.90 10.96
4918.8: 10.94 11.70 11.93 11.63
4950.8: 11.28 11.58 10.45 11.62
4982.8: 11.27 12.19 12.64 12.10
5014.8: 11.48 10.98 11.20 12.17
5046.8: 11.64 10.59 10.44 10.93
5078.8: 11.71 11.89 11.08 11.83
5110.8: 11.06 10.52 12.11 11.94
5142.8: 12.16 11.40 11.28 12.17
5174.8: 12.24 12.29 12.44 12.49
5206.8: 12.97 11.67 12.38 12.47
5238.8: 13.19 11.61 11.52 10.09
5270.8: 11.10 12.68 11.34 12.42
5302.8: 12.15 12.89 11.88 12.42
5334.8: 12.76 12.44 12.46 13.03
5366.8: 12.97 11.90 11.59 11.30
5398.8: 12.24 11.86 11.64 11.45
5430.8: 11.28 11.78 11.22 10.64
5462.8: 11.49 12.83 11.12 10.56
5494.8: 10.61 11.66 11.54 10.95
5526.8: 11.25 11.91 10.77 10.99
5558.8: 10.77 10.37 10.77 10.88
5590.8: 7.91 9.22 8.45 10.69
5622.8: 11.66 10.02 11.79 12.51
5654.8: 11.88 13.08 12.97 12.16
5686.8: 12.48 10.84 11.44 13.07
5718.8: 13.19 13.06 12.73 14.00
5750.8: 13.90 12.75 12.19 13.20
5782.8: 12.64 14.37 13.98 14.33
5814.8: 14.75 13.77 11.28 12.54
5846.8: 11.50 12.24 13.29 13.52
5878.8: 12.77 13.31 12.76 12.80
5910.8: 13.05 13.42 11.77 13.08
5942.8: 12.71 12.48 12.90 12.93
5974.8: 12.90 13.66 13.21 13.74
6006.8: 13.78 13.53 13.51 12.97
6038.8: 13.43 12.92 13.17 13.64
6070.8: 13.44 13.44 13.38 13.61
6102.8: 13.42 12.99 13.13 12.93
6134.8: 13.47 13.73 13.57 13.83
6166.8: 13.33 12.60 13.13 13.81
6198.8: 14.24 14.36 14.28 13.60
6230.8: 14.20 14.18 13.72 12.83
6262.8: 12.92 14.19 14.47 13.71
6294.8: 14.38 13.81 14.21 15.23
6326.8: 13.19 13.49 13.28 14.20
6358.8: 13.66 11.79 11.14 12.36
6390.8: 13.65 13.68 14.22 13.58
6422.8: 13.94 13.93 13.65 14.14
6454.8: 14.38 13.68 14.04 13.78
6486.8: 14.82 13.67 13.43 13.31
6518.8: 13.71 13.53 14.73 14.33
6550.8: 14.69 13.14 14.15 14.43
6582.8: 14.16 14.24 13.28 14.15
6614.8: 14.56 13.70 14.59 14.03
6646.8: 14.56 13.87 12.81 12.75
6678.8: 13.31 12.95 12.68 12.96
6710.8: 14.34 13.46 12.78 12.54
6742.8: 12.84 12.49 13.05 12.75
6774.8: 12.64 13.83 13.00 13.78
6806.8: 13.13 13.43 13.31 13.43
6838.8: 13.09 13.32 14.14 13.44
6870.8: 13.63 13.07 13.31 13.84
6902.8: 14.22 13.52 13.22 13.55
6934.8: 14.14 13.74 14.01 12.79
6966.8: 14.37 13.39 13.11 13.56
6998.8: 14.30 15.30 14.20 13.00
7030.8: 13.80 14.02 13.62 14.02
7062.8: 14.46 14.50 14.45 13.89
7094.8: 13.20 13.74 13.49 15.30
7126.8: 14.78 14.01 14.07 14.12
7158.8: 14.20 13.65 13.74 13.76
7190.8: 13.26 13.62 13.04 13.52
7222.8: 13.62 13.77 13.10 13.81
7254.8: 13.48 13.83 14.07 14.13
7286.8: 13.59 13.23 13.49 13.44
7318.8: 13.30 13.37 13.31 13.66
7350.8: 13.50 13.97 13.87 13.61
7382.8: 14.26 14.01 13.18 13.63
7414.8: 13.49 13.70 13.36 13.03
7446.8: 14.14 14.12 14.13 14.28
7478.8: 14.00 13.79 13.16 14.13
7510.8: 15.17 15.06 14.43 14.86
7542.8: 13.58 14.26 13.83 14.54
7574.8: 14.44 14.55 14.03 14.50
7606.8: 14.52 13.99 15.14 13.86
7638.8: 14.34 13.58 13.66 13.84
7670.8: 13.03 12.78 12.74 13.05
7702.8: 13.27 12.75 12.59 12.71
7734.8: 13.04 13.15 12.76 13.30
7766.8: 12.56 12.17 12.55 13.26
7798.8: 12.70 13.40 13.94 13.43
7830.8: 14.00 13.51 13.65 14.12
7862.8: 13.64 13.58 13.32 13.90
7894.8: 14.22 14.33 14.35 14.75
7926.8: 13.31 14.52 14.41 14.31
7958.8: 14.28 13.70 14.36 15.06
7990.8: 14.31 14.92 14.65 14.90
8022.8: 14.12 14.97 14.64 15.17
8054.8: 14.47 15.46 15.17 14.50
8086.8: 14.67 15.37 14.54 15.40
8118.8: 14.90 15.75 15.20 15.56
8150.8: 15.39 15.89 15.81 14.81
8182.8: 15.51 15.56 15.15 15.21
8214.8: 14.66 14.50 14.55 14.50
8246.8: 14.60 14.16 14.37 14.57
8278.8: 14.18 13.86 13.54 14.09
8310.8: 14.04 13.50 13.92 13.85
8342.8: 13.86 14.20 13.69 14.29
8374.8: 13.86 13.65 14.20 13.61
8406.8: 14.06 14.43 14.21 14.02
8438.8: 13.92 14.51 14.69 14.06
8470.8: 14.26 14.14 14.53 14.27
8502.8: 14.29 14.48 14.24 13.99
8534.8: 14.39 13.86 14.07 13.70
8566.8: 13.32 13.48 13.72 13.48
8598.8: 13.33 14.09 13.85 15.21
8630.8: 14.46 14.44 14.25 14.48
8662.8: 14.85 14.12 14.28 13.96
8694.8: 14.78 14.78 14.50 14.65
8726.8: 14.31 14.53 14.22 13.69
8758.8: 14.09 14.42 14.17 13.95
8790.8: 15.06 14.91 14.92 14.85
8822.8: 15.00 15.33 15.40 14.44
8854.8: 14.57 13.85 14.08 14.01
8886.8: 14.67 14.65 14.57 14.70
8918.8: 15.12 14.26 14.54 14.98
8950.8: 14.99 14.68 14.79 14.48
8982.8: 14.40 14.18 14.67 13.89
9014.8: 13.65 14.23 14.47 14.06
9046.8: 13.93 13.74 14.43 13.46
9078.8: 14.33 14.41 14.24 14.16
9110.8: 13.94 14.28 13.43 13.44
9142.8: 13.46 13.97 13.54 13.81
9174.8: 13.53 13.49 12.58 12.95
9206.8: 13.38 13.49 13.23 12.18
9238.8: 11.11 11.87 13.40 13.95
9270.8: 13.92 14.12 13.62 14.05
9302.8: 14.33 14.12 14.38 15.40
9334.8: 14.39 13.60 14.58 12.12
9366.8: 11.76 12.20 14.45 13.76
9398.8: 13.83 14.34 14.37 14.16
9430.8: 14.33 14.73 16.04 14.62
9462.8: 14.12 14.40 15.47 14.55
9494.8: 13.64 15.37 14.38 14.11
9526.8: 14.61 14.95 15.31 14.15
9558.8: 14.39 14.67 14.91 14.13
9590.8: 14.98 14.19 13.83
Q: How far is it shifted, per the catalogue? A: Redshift 0.08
